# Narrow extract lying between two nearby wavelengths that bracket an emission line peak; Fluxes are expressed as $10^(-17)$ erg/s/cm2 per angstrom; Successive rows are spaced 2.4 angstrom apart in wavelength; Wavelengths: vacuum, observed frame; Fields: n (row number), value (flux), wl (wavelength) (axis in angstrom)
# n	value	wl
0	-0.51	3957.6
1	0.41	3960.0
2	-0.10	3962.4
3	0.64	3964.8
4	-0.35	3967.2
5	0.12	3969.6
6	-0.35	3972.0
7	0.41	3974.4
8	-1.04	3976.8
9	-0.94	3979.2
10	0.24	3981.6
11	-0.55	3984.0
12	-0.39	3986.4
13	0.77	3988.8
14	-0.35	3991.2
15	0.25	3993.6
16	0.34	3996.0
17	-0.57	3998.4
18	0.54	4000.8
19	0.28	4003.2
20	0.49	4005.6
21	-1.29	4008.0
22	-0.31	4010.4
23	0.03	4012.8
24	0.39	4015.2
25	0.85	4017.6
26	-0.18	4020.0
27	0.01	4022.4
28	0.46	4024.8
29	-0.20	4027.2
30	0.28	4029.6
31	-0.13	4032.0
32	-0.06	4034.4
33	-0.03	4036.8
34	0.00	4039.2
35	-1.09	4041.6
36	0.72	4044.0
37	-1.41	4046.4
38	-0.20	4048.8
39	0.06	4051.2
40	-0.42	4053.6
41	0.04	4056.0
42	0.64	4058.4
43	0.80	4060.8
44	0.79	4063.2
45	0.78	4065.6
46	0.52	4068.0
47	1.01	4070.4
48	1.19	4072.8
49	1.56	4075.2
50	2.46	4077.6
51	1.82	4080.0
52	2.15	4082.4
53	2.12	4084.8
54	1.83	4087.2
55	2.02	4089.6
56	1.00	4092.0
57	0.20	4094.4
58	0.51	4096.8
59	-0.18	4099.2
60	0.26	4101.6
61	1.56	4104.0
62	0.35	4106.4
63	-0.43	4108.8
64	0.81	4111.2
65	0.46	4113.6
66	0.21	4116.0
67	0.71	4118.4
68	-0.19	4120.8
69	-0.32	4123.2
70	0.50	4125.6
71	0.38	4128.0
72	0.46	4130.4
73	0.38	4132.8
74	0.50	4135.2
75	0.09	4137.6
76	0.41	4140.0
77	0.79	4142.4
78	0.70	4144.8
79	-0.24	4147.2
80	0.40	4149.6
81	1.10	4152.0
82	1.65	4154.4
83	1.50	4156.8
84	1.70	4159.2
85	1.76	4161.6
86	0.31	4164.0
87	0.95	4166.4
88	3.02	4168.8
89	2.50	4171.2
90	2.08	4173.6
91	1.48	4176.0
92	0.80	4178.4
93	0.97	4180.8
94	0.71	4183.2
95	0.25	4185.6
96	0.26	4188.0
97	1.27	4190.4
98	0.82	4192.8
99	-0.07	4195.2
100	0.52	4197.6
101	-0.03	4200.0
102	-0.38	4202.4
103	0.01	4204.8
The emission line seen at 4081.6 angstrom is Lyman alpha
